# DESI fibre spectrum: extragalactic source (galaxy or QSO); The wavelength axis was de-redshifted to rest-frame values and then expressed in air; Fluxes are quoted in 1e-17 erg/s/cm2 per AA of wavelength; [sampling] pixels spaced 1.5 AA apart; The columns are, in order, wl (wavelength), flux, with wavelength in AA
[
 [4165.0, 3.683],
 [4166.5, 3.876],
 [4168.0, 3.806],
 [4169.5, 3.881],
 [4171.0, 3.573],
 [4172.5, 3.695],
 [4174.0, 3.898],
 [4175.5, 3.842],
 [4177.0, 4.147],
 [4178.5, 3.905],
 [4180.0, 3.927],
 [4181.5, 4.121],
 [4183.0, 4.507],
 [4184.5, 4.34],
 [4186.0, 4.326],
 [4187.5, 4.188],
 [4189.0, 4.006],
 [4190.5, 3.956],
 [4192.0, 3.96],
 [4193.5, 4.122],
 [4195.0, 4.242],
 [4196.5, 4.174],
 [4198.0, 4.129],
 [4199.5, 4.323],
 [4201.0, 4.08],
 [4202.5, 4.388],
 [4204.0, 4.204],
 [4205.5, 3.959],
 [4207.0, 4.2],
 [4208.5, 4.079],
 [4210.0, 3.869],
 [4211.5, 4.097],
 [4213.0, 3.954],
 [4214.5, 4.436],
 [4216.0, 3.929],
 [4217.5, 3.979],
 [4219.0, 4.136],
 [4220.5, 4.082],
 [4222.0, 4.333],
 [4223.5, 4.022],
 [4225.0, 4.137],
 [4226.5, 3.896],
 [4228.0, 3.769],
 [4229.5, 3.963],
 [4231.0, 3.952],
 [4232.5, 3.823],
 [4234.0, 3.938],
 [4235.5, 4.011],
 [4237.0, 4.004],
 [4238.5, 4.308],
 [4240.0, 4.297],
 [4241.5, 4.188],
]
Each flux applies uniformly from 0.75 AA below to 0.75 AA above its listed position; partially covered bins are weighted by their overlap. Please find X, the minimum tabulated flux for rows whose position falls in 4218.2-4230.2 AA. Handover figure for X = 3.769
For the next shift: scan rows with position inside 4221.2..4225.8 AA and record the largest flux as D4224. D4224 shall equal 4.333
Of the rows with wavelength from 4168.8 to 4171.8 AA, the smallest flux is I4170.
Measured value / 3.573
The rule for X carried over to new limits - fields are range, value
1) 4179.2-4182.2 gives 3.927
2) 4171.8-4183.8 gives 3.695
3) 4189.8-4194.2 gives 3.956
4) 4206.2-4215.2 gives 3.869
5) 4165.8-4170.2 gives 3.806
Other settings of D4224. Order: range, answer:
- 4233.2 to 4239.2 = 4.308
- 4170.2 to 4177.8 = 4.147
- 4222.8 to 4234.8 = 4.137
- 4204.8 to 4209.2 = 4.2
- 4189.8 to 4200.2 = 4.323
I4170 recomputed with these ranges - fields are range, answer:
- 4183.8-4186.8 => 4.326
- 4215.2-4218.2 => 3.929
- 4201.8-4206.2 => 3.959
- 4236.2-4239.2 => 4.004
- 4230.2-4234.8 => 3.823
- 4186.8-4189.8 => 4.006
